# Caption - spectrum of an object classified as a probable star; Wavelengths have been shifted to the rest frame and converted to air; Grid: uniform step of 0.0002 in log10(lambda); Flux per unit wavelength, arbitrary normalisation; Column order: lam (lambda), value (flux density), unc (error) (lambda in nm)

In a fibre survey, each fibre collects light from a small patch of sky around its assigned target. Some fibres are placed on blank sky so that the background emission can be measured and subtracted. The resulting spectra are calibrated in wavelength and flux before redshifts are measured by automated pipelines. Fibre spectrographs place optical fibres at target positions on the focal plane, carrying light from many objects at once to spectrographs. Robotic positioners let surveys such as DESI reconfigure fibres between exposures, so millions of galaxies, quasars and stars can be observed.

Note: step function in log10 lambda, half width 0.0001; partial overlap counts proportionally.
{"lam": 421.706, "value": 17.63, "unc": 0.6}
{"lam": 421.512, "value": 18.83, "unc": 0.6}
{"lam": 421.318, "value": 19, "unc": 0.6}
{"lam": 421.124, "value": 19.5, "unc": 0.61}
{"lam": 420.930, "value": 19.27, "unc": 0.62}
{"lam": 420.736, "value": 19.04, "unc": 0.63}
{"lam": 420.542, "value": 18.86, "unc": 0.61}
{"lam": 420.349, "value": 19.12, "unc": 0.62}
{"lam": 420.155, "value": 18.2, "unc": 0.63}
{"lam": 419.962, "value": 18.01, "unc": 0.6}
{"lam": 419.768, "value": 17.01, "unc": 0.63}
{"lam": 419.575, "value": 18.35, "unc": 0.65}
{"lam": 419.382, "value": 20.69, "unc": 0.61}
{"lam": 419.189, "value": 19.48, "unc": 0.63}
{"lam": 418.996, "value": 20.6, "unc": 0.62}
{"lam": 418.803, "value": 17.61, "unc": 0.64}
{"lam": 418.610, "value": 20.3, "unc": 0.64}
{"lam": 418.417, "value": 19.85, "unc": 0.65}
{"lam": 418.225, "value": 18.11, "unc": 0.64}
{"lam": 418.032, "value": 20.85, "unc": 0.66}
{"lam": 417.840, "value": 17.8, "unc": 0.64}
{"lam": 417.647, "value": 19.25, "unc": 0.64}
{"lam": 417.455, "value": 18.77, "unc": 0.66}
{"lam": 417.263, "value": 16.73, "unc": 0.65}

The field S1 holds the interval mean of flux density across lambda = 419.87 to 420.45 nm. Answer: 18.5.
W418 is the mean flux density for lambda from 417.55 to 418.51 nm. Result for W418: 19.2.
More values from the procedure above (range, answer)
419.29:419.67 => 19.5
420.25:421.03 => 19.1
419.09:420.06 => 18.7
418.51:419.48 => 19.7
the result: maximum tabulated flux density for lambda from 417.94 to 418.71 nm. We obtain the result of 20.85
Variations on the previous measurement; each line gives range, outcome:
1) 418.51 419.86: 20.69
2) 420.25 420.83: 19.12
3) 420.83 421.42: 19.5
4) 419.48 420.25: 18.35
